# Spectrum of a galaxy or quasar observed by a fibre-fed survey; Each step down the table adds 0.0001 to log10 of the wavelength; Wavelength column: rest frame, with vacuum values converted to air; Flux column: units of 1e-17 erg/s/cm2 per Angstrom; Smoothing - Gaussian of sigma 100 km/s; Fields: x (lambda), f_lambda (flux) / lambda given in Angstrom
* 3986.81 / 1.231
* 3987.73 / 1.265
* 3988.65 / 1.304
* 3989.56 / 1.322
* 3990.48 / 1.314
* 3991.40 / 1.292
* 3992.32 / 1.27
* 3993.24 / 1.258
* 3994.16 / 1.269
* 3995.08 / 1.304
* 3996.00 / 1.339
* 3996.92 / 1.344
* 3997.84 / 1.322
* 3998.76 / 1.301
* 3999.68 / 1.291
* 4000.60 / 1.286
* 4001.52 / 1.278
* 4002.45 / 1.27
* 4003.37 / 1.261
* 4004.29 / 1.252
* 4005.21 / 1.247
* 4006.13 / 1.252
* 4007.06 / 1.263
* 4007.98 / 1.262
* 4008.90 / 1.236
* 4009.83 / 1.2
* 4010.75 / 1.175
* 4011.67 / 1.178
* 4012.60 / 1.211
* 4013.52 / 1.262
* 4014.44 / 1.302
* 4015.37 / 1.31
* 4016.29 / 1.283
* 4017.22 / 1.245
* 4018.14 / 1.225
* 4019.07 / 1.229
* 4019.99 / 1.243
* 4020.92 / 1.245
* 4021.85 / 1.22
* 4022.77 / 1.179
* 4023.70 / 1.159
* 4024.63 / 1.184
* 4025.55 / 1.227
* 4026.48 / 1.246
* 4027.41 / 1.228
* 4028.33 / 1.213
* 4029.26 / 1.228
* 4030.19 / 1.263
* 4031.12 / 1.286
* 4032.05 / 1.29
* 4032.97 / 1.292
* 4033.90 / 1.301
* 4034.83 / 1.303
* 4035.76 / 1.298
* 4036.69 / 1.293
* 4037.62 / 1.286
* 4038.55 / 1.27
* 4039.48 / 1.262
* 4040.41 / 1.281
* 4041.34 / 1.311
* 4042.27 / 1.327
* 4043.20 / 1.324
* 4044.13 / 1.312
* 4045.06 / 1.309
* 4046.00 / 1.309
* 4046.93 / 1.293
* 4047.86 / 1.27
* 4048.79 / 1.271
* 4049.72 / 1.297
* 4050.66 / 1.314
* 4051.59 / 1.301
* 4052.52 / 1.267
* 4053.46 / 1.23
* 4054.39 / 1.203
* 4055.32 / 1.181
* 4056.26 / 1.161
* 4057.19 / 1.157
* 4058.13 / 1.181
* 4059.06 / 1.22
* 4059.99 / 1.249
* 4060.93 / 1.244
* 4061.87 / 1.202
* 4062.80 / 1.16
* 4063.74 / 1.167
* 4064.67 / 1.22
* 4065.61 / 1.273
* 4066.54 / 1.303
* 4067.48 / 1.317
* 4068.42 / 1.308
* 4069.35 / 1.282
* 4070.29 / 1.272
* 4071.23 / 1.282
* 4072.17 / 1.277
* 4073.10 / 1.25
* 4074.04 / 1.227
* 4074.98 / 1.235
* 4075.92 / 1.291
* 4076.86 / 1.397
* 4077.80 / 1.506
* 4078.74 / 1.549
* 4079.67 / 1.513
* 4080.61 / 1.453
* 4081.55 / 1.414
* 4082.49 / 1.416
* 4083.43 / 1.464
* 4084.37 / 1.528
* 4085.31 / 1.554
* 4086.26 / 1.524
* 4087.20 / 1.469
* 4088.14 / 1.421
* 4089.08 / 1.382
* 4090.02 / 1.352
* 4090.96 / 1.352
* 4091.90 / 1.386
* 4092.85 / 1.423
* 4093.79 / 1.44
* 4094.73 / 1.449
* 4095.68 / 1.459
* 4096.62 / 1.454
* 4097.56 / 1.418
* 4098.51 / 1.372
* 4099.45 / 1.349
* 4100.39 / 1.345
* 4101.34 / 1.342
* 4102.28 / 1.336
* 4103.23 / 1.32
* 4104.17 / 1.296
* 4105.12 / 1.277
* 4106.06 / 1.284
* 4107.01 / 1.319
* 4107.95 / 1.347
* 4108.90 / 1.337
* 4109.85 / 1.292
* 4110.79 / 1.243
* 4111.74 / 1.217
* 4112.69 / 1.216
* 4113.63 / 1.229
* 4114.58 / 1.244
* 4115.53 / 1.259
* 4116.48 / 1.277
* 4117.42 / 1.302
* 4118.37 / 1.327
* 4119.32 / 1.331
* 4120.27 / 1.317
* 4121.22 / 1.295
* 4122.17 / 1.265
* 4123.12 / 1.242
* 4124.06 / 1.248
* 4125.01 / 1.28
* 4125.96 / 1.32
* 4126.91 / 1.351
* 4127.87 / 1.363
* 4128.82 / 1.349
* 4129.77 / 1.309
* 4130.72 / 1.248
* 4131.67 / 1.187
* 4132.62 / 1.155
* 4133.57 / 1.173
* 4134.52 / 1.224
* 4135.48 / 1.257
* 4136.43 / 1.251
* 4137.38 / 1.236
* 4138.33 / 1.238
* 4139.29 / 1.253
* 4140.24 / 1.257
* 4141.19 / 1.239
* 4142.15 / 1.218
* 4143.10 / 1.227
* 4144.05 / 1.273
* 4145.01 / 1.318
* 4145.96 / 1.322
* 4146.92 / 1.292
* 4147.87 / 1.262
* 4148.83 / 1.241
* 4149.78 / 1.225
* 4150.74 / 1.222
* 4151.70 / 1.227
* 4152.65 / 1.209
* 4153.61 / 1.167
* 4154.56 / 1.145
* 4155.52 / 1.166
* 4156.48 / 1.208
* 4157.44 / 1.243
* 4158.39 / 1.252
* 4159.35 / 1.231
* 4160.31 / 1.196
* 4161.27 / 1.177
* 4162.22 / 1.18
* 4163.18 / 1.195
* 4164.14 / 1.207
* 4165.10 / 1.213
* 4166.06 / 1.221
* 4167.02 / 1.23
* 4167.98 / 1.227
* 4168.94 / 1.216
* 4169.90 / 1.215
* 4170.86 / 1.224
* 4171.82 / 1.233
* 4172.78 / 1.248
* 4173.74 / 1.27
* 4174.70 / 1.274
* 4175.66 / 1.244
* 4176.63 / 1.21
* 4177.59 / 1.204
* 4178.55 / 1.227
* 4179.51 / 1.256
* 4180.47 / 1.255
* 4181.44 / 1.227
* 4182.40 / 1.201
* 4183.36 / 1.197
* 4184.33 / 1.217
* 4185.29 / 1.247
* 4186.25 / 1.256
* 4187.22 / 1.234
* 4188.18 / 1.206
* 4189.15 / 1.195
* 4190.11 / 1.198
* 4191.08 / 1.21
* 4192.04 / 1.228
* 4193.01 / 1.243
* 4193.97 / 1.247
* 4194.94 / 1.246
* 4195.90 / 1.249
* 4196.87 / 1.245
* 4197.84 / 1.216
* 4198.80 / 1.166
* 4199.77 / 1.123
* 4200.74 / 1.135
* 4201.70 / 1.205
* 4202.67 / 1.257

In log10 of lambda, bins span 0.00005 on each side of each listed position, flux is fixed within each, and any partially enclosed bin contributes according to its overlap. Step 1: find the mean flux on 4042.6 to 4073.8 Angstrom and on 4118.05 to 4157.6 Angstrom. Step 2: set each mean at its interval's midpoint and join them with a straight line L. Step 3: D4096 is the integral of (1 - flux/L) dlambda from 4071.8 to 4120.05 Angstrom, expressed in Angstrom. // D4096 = -4.1 Angstrom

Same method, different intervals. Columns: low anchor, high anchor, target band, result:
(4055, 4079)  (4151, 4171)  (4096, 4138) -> -2.0 Angstrom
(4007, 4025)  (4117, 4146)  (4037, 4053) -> -0.7 Angstrom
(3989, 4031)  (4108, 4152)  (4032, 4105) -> -3.8 Angstrom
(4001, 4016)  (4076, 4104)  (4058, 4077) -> 1.7 Angstrom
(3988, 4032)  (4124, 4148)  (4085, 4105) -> -2.2 Angstrom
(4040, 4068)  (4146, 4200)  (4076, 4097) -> -3.4 Angstrom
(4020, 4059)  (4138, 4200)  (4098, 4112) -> -0.8 Angstrom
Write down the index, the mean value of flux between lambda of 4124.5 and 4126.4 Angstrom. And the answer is 1.3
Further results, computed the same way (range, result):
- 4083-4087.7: 1.51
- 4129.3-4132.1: 1.25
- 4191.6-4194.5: 1.24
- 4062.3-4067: 1.23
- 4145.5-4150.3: 1.27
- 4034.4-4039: 1.29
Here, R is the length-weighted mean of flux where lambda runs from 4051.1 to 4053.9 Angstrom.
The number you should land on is 1.27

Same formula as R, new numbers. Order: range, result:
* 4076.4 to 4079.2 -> 1.48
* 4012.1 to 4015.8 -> 1.27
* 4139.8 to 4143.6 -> 1.24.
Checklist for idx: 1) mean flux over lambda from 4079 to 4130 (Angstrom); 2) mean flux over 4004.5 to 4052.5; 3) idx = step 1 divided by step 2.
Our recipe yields 1.07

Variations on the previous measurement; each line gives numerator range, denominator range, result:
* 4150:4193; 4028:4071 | 0.96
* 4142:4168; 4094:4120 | 0.93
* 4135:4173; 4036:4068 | 0.98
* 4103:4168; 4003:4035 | 1.01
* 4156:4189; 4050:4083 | 0.95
